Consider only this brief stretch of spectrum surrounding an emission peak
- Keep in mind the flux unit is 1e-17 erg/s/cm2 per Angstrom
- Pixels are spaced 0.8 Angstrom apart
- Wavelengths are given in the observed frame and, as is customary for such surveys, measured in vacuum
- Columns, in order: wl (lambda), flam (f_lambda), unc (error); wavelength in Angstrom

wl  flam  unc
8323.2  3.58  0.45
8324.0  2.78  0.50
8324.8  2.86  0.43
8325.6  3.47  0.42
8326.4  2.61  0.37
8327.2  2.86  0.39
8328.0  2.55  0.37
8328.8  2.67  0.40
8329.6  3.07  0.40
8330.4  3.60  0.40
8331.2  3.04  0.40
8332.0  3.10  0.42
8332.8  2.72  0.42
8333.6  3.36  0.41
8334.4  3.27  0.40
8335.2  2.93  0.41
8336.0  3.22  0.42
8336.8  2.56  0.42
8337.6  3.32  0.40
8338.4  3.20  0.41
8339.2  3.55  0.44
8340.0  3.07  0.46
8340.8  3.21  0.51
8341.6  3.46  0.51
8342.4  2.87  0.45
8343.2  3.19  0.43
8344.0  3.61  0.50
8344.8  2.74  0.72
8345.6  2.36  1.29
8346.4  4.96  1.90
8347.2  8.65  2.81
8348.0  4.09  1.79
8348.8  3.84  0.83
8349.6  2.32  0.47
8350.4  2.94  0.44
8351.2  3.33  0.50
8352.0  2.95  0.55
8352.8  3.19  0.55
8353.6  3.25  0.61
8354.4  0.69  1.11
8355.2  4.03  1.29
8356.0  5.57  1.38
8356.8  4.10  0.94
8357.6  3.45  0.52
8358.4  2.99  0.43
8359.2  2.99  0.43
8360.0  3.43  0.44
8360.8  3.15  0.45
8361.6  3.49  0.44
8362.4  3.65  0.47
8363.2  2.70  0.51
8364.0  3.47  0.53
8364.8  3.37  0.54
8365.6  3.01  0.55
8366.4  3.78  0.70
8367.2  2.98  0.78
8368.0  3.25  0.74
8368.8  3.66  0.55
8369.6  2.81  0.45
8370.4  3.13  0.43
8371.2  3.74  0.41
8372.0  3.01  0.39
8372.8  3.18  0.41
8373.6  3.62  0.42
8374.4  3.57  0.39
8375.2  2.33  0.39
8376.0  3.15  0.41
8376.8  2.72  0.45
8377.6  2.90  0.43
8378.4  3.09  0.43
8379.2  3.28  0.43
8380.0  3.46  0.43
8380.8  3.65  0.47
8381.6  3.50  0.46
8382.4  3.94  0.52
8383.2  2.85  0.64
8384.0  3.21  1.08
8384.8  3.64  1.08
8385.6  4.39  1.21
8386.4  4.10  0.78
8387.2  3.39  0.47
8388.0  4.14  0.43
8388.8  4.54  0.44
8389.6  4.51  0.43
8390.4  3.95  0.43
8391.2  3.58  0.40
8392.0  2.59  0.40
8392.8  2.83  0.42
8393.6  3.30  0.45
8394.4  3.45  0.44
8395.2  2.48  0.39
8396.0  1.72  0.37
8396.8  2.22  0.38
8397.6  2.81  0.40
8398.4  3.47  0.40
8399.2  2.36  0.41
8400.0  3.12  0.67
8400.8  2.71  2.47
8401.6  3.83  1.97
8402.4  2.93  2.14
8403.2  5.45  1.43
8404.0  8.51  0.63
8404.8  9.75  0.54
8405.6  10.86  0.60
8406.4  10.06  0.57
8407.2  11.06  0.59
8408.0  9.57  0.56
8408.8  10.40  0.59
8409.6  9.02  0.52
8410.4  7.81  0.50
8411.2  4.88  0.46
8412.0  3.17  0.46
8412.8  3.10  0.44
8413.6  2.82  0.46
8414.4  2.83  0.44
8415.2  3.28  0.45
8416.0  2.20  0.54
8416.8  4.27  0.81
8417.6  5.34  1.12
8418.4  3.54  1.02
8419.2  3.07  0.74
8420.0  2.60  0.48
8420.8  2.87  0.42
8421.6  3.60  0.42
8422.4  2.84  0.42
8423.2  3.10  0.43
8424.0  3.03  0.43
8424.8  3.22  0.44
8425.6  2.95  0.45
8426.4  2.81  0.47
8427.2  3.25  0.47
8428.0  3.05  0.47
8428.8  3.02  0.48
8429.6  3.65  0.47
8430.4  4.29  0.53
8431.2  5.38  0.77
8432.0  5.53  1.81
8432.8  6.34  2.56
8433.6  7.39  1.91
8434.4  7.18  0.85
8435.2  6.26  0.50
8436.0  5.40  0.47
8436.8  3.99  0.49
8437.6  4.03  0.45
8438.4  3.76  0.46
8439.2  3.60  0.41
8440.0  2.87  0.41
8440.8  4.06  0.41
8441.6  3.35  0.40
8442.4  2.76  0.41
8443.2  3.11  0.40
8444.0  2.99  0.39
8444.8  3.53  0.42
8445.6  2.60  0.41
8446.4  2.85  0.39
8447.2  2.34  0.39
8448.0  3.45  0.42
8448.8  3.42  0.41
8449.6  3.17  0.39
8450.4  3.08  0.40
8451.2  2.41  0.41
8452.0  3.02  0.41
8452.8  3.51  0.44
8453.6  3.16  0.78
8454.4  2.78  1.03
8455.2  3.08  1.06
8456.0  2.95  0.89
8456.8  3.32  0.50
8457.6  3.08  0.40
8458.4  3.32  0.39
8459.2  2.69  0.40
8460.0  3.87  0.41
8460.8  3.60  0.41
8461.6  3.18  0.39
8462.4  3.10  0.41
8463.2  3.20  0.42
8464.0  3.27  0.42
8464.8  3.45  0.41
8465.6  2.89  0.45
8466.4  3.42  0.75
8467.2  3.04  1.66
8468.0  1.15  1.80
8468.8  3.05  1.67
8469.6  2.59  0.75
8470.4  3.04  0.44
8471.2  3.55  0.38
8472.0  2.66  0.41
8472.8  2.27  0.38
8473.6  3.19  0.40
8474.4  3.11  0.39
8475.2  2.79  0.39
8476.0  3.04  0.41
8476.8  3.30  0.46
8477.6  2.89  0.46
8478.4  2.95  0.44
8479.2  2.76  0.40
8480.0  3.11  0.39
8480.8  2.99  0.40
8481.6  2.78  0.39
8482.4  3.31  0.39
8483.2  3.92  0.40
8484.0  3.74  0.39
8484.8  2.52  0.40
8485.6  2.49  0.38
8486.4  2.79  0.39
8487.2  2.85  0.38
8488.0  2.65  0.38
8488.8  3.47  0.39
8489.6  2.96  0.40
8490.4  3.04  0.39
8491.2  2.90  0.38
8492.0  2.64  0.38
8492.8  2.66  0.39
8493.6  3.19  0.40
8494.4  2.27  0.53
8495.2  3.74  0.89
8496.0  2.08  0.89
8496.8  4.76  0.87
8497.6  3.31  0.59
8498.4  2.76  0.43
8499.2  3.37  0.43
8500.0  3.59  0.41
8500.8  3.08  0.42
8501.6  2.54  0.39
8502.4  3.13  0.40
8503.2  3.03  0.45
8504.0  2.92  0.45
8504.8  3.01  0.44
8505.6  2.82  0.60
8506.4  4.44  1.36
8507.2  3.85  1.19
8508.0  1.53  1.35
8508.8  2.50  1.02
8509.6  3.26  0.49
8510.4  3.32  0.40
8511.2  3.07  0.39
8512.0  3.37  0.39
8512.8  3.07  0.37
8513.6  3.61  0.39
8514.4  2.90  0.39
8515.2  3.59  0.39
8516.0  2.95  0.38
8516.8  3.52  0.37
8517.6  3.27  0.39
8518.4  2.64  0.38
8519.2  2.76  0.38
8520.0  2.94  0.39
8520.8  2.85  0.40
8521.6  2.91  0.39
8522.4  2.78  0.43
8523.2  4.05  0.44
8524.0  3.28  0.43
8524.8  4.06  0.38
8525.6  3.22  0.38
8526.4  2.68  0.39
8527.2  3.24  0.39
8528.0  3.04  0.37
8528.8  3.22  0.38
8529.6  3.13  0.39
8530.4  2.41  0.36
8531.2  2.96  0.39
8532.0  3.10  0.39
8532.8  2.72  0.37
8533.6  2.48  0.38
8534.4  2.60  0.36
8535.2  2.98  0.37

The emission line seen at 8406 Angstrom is H-alpha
